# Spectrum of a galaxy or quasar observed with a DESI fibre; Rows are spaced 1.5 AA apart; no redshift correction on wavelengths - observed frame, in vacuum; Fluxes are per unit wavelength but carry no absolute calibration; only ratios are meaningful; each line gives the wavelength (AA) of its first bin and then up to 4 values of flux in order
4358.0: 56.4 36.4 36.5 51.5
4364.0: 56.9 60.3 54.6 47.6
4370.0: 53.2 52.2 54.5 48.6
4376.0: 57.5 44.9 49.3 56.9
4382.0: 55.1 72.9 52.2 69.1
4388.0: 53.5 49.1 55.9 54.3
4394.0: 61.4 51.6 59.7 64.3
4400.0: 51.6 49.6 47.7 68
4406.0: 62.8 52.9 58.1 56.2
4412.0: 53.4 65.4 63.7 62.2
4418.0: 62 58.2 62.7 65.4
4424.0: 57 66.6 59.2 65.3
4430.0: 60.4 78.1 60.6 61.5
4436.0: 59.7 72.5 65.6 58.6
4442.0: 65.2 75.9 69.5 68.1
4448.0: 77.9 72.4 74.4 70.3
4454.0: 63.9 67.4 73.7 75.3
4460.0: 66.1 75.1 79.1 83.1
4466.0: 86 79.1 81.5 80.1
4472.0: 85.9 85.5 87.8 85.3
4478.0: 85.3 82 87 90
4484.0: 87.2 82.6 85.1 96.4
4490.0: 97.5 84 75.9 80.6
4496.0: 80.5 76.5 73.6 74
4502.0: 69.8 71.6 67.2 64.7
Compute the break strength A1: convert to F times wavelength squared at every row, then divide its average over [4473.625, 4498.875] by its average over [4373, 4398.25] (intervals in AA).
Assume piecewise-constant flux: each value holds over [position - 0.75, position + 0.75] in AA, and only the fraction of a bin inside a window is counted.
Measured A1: 1.6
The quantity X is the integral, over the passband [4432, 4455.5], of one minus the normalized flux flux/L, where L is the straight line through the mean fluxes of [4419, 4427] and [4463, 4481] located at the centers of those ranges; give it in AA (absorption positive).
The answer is 1.08 AA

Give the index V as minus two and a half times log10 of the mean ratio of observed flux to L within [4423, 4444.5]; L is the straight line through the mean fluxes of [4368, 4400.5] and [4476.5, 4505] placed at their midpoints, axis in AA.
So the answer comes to 0.05 mag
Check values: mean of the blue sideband 55.3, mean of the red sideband 81.9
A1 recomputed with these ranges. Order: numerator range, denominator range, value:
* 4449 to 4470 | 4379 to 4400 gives 1.34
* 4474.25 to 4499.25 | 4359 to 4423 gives 1.58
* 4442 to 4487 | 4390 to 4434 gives 1.34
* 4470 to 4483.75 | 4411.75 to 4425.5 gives 1.42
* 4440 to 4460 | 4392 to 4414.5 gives 1.25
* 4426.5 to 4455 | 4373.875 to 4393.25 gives 1.25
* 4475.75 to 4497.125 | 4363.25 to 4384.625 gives 1.65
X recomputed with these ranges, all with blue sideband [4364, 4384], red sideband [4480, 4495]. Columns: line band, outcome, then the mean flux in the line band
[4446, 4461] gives 1.1 AA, 71.1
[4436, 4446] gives 0.8 AA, 67.3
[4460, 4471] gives 0.1 AA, 79.6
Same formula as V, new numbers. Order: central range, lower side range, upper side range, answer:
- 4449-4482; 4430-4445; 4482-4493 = 0.00 mag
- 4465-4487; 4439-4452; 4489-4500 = -0.10 mag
